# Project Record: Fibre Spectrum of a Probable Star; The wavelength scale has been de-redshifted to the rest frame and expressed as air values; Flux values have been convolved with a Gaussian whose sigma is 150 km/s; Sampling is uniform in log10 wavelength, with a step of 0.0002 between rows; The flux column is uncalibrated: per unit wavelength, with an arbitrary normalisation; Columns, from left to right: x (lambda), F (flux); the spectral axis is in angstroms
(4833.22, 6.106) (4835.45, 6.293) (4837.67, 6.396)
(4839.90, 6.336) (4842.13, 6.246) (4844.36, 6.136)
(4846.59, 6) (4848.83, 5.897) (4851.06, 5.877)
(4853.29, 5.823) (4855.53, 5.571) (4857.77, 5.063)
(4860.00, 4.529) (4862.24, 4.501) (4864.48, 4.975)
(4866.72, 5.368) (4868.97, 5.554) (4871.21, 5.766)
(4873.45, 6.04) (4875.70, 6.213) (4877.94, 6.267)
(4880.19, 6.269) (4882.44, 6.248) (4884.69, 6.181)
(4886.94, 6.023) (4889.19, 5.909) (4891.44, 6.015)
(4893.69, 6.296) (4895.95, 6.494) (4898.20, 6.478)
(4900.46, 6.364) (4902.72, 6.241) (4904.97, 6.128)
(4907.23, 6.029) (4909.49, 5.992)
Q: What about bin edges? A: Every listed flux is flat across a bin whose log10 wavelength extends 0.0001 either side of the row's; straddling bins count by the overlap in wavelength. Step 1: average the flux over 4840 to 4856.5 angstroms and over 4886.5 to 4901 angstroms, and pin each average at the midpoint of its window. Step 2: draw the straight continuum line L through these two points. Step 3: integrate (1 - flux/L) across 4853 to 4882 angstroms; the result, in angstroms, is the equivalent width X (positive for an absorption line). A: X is 2.6 angstroms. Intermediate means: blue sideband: 5.96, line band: 5.54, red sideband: 6.23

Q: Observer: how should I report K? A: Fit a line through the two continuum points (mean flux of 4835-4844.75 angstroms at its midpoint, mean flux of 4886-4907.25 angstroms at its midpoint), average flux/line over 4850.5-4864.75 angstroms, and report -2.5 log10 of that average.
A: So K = 0.21 mag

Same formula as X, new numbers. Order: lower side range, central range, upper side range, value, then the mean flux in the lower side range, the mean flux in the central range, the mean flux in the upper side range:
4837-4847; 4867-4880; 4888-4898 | 0.6 angstroms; 6.23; 5.95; 6.21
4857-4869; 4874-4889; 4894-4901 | -1.2 angstroms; 4.95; 6.17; 6.43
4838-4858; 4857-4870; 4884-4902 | 2.2 angstroms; 5.94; 4.99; 6.22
